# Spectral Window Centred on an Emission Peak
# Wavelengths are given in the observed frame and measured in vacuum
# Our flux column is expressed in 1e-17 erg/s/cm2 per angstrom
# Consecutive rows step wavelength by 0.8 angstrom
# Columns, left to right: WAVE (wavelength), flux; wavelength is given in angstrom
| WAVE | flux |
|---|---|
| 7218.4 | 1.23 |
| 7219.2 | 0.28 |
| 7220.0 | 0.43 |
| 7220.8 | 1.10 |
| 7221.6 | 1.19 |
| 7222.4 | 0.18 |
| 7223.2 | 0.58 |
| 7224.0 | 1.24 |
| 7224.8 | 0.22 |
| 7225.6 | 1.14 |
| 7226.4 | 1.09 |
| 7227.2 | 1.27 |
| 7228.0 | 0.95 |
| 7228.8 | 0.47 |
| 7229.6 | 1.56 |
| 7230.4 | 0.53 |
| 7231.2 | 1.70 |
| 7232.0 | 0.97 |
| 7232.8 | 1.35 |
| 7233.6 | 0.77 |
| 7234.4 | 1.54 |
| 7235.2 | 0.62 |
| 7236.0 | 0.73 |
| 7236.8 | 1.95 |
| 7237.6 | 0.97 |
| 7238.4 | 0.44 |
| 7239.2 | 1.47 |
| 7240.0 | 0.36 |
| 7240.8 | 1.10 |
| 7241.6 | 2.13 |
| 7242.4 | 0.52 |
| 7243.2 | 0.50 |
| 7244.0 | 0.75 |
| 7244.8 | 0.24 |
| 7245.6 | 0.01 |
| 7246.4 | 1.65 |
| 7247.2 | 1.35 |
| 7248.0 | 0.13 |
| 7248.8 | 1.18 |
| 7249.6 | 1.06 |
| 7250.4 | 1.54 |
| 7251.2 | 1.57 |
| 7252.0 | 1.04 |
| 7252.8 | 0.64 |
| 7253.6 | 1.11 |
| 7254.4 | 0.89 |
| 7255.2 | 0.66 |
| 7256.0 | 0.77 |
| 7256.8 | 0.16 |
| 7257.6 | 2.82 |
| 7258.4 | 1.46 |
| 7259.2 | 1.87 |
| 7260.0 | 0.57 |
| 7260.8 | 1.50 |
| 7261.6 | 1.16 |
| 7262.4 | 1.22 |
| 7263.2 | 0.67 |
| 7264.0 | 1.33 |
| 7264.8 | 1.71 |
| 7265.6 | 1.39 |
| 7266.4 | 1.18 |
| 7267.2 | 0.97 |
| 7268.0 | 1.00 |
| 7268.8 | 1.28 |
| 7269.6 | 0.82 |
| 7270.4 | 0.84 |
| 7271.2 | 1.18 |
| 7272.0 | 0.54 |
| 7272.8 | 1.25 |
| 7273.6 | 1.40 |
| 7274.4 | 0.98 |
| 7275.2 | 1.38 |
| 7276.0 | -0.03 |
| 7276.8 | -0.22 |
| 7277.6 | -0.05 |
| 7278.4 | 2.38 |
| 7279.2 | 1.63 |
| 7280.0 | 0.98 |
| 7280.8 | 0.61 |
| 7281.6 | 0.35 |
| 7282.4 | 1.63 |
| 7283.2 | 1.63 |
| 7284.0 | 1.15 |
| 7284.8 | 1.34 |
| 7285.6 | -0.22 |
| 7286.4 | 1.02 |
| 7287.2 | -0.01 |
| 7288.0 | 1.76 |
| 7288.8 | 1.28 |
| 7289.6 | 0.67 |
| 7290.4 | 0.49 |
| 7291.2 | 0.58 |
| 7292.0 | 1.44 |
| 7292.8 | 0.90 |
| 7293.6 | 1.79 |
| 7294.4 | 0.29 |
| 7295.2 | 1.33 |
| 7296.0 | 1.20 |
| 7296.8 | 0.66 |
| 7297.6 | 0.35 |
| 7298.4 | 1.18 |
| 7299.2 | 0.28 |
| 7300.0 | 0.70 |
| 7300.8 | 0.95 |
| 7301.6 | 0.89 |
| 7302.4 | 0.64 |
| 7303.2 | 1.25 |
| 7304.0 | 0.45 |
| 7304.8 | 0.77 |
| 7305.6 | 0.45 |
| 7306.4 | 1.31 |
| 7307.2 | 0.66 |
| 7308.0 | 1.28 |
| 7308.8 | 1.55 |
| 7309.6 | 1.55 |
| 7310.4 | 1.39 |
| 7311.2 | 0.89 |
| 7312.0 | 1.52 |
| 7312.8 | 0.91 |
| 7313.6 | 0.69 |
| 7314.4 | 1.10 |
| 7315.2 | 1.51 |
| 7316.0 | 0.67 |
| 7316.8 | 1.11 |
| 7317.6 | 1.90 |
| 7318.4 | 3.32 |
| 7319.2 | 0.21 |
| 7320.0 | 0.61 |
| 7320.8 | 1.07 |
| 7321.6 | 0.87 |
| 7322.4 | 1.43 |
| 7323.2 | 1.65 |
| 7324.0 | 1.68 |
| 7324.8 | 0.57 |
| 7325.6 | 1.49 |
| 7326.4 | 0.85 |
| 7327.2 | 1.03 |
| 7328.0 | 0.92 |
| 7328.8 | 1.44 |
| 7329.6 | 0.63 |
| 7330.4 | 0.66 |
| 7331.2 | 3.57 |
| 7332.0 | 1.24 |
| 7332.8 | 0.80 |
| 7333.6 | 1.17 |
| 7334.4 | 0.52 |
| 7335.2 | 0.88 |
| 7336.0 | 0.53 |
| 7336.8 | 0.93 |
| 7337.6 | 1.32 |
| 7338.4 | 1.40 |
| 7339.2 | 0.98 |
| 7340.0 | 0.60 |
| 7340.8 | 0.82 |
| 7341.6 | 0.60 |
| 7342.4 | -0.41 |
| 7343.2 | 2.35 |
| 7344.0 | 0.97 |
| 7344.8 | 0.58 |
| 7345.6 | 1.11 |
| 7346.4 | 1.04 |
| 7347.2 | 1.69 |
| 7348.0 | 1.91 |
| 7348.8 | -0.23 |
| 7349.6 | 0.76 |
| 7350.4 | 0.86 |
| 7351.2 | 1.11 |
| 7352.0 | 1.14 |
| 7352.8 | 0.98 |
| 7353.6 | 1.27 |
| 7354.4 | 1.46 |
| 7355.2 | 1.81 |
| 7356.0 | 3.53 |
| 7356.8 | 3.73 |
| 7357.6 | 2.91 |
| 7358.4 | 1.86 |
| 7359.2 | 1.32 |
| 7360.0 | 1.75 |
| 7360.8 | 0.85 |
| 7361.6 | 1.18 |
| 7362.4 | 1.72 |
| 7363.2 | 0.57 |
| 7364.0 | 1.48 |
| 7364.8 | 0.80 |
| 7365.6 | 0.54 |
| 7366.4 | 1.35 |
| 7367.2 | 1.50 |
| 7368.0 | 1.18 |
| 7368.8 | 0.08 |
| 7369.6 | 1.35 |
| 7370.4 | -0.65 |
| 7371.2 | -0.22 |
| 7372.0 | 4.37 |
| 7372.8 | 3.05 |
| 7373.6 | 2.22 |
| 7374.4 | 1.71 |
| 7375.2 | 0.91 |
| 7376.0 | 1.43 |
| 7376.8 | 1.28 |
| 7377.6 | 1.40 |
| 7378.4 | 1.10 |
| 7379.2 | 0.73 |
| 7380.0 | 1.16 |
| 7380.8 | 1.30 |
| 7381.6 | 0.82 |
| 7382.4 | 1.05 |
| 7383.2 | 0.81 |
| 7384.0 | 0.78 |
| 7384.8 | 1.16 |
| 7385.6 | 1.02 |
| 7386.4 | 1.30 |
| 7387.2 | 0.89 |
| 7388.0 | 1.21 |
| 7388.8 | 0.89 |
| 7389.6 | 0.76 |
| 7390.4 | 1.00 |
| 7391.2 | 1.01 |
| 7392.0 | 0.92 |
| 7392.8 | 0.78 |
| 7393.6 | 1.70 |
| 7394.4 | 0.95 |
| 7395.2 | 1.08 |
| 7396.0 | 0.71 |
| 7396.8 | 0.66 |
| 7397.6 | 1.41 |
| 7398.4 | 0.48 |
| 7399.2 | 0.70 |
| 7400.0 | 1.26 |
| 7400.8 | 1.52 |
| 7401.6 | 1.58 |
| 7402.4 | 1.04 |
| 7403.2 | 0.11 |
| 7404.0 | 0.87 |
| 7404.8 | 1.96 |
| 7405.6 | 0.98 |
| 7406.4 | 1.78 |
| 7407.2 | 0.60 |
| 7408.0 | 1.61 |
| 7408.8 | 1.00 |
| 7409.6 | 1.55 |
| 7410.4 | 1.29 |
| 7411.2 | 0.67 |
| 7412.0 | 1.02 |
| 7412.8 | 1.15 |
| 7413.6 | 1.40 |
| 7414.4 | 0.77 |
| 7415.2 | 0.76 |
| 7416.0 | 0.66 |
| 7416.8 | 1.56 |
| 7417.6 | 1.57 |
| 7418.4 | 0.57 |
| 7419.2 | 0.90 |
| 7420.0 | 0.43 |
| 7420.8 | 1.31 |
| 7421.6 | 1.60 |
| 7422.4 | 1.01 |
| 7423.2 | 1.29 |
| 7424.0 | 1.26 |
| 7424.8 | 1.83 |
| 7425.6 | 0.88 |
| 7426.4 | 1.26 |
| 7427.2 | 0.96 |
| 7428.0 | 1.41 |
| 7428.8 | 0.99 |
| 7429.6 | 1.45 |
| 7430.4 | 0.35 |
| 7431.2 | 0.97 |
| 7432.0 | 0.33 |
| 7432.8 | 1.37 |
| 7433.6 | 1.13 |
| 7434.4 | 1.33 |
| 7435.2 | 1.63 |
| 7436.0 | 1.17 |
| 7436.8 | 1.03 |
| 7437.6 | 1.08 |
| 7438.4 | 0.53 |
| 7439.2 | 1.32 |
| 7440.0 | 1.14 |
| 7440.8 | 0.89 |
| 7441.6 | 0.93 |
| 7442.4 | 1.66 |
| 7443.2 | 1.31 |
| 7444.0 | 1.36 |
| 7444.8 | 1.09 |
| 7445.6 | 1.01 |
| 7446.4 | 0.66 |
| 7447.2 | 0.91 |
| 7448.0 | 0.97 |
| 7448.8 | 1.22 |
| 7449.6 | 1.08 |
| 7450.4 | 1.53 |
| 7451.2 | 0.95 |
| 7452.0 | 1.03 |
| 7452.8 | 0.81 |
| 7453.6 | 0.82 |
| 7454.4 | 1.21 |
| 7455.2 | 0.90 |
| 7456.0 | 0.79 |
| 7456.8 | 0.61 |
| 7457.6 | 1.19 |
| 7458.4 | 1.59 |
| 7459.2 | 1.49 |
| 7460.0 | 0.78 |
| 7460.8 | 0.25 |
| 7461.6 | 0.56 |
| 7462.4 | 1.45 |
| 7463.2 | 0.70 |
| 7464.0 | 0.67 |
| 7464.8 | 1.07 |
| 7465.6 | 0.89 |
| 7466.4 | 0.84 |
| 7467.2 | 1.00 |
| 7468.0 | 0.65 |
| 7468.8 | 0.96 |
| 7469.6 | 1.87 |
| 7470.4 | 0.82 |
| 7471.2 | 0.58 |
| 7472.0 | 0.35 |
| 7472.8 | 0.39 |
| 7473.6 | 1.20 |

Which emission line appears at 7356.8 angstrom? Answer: [S II]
